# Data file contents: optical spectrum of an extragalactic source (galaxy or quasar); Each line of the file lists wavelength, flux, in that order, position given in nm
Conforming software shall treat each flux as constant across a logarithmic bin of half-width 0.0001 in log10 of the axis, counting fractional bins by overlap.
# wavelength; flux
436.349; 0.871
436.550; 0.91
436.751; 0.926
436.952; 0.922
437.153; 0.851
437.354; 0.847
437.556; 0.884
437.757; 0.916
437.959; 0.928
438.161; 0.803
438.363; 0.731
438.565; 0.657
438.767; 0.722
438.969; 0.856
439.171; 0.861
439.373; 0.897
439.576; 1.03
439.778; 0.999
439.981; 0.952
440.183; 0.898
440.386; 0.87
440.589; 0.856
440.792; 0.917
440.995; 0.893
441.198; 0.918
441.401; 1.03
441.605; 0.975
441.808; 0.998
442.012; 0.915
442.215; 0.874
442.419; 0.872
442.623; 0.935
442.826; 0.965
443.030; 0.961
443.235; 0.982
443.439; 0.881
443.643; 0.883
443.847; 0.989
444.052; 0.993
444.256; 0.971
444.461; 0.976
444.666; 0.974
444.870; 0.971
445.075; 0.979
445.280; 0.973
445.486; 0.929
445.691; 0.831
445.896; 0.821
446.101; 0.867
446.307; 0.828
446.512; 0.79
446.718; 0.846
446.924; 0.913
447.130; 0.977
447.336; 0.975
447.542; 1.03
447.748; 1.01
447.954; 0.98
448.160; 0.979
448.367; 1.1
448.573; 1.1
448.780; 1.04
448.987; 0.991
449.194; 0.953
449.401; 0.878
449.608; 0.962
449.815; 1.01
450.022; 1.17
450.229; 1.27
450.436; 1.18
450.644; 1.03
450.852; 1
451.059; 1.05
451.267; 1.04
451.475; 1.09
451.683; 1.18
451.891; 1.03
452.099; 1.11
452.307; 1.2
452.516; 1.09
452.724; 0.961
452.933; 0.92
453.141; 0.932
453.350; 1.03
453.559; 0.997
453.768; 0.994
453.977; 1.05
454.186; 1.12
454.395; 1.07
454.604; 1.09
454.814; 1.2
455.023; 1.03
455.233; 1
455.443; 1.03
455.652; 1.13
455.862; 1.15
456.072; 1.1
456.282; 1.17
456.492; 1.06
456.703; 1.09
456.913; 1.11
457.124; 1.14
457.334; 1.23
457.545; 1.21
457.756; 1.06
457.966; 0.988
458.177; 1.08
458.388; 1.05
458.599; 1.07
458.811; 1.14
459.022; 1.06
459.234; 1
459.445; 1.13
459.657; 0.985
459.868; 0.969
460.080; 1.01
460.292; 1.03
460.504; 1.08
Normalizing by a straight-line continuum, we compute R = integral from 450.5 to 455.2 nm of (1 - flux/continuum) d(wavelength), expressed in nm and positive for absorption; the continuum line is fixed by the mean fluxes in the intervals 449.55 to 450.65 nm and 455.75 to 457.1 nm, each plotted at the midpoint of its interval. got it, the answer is 0.254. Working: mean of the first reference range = 1.12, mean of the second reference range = 1.11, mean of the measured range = 1.06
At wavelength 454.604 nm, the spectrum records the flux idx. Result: 1.09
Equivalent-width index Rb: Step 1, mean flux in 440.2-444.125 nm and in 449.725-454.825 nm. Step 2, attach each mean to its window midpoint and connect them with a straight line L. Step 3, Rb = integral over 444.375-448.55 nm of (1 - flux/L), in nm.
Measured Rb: 0.210 nm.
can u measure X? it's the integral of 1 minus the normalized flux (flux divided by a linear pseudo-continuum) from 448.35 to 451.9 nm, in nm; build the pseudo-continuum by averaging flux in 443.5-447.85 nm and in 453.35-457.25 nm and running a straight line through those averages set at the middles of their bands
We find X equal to -0.21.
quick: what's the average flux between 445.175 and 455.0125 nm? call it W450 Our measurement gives 1.01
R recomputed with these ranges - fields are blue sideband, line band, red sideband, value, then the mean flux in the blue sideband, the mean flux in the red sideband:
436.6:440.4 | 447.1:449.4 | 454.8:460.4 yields -0.069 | 0.872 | 1.08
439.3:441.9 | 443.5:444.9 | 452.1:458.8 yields 0.017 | 0.941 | 1.08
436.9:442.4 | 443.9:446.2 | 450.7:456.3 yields 0.048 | 0.888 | 1.06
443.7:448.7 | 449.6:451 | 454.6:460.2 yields -0.136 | 0.95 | 1.08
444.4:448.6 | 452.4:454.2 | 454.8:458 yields 0.083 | 0.942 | 1.11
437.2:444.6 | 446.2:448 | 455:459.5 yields 0.095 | 0.907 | 1.09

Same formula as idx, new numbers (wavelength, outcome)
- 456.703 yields 1.09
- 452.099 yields 1.11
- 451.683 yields 1.18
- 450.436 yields 1.18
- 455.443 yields 1.03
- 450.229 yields 1.27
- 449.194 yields 0.953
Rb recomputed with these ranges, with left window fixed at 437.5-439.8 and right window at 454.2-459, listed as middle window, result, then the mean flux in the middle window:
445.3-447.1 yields 0.17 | 0.863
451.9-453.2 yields 0.01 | 1.04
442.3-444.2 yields -0.05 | 0.94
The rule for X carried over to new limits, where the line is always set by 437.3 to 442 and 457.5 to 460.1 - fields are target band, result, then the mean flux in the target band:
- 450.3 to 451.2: -0.08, 1.07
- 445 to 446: 0.04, 0.905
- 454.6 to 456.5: -0.13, 1.1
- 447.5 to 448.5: -0.06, 1.02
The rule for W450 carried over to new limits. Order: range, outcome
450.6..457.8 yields 1.08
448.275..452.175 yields 1.06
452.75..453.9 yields 0.975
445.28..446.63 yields 0.854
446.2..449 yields 0.968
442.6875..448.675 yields 0.947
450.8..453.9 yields 1.04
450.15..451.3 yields 1.09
